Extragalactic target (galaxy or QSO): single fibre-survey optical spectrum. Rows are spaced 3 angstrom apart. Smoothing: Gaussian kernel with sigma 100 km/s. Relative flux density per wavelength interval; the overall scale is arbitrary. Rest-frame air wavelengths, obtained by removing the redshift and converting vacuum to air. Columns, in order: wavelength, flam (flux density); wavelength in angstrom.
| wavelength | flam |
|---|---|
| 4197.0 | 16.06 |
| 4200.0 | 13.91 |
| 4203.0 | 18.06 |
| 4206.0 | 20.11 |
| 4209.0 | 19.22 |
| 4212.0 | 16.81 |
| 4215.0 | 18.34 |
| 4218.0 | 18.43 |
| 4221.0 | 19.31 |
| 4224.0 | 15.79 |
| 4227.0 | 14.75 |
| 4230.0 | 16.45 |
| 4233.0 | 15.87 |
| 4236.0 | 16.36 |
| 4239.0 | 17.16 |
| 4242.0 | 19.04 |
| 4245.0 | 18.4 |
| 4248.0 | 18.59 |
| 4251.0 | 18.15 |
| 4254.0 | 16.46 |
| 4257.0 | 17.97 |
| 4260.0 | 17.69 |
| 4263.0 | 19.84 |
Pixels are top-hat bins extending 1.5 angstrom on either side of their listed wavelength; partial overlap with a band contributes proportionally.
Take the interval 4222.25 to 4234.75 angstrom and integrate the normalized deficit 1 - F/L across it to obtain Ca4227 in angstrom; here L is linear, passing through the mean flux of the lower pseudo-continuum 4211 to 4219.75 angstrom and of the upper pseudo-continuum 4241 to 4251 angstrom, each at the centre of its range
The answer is 1.7 angstrom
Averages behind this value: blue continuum 18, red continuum 18.6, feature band 15.8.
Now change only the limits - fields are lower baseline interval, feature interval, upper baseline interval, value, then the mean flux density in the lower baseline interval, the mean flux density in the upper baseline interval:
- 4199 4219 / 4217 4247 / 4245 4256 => 1.2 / 17.9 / 17.8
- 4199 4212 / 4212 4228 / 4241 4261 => 0.5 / 17.9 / 18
